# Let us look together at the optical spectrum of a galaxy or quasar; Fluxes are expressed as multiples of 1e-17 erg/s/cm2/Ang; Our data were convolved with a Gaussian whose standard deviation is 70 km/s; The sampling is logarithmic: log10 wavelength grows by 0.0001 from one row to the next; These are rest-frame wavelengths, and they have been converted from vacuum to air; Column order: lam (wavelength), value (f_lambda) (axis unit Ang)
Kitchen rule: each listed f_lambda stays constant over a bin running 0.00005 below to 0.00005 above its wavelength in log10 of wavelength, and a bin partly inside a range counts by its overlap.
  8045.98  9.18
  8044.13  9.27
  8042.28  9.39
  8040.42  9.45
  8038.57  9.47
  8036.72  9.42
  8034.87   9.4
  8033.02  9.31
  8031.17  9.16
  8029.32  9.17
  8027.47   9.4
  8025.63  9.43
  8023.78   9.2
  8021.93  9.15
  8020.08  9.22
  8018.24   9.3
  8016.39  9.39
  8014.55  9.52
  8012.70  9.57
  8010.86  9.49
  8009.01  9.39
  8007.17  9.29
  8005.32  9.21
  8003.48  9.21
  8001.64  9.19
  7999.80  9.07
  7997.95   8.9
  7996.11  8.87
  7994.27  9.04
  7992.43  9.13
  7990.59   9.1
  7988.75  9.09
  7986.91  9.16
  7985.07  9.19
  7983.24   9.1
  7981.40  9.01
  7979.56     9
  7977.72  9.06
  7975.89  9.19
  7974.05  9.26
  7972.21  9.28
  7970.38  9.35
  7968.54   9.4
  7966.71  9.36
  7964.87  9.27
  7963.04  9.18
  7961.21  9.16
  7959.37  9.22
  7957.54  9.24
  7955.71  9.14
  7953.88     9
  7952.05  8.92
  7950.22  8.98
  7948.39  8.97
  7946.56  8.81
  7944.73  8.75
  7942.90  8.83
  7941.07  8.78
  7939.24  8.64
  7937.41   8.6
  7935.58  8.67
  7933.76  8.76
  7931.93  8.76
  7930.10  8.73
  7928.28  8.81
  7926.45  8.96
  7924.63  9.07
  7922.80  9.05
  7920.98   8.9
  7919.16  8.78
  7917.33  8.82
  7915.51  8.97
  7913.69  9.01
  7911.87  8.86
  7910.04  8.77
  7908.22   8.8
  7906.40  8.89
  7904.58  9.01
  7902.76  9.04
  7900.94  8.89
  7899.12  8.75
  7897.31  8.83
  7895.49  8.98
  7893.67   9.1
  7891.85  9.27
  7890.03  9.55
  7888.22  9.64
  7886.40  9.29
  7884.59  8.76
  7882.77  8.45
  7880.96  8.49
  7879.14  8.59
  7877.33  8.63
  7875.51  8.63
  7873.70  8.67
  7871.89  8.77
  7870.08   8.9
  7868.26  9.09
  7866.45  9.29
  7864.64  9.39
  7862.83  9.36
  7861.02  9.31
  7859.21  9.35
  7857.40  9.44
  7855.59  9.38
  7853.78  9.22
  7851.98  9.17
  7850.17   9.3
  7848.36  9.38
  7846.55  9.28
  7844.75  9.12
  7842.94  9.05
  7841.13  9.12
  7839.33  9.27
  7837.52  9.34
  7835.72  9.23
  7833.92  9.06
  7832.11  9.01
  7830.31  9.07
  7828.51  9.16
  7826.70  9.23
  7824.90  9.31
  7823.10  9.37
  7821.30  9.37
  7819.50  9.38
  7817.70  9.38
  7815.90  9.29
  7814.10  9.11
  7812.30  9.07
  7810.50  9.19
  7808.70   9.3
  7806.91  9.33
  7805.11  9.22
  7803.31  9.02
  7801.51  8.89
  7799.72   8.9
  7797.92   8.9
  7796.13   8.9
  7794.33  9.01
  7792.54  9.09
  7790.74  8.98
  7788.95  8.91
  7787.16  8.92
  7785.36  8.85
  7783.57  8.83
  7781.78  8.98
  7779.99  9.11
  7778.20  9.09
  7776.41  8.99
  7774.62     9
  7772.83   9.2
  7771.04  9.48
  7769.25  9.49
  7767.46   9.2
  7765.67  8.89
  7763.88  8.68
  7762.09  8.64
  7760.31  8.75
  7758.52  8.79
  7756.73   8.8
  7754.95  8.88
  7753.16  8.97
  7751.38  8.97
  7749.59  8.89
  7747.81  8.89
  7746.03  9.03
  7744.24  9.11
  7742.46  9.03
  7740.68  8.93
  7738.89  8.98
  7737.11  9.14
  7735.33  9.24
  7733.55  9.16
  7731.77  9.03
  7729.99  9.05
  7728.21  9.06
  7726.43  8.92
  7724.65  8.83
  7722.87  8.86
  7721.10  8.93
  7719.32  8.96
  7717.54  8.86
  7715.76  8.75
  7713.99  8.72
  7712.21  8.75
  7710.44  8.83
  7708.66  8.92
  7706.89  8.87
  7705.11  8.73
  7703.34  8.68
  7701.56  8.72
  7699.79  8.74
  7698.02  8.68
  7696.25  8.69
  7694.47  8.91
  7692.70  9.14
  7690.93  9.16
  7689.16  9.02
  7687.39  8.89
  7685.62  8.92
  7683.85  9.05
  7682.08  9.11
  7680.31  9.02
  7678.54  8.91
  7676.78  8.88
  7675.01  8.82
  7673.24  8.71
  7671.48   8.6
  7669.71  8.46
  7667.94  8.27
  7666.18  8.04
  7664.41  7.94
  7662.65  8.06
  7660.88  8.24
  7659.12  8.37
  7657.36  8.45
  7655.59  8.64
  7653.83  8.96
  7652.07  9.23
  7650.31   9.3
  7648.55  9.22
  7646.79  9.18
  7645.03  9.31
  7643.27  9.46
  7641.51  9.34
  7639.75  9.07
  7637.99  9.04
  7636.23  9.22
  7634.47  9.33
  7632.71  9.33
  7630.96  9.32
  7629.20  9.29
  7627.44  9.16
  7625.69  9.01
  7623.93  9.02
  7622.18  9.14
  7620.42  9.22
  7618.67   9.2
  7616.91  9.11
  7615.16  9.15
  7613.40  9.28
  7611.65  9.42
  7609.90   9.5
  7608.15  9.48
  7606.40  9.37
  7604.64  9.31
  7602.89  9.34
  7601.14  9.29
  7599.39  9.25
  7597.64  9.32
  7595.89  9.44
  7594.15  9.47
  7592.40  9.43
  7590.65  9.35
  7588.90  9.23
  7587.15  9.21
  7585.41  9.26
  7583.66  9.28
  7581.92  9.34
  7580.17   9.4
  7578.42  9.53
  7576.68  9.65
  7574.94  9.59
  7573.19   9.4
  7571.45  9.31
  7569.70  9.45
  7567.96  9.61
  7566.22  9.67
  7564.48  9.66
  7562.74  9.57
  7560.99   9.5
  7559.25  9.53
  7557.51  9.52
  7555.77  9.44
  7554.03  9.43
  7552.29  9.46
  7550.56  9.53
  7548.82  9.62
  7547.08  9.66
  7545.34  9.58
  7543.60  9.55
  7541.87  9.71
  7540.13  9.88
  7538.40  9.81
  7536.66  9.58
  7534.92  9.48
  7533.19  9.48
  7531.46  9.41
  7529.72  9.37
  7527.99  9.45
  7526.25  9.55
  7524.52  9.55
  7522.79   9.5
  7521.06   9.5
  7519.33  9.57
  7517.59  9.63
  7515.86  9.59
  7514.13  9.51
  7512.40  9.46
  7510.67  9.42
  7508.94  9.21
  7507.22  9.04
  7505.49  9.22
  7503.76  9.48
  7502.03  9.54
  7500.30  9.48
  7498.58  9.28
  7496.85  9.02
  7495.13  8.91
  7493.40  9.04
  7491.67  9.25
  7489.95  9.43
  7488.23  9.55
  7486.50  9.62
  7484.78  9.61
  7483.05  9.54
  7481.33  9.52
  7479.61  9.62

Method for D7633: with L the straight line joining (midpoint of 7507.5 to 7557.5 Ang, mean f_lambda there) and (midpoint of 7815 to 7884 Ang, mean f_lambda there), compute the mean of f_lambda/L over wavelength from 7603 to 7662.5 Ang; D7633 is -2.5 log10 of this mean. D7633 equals 0.03 mag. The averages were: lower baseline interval 9.53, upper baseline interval 9.13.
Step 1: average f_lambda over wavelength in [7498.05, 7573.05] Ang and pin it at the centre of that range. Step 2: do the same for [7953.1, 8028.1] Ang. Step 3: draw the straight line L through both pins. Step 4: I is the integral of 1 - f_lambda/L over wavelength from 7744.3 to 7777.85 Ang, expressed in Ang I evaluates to 1.4 Ang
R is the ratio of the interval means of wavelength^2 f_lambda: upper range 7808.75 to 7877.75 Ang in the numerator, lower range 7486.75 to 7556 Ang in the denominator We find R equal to 1.06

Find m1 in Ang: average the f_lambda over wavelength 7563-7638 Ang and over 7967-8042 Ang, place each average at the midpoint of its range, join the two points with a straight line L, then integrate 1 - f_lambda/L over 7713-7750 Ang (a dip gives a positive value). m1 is 1.34 Ang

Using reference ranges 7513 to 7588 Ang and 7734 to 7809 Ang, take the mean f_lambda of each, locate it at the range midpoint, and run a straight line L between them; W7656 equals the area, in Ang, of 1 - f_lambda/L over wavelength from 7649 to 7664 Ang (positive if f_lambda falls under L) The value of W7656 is 1.0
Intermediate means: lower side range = 9.52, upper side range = 9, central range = 8.65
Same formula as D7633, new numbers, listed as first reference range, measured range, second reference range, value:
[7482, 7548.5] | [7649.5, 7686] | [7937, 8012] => 0.08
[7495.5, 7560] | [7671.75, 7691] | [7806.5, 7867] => 0.05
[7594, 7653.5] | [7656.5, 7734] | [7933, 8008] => 0.06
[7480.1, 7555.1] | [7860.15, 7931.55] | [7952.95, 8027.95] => 0.04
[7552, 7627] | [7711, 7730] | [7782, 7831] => 0.04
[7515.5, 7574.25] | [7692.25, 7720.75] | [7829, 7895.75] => 0.06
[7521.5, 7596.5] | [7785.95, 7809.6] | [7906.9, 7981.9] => 0.02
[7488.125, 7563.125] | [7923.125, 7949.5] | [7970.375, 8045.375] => 0.06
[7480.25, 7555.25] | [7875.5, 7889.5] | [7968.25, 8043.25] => 0.05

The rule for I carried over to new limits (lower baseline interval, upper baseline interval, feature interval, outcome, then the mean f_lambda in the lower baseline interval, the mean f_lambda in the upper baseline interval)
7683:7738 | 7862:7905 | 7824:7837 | -0.30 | 8.91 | 8.97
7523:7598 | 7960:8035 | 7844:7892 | 1.06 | 9.5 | 9.22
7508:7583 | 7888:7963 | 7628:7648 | 0.26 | 9.53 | 8.94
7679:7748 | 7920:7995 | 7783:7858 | -1.51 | 8.93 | 9.02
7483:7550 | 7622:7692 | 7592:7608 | -0.40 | 9.46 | 8.91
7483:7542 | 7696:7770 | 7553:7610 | -0.94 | 9.44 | 8.91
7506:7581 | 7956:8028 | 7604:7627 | 0.55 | 9.52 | 9.22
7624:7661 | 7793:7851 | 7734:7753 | 0.24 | 9.09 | 9.17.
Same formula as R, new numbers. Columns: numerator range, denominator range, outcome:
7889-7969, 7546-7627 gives 1.04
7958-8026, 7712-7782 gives 1.09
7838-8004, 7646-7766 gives 1.08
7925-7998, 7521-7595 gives 1.05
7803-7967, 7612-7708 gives 1.07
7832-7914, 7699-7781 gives 1.05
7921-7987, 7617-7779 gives 1.08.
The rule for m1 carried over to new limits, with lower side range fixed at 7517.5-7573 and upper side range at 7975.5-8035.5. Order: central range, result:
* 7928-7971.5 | 1.29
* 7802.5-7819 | 0.24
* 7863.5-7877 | 0.51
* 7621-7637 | 0.47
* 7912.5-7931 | 0.72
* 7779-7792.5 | 0.60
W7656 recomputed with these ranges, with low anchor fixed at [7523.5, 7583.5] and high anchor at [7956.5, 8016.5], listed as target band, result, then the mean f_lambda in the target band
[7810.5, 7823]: 0.1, 9.27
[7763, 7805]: 1.5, 9.02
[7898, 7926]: 1.1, 8.91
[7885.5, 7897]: 0.0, 9.27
